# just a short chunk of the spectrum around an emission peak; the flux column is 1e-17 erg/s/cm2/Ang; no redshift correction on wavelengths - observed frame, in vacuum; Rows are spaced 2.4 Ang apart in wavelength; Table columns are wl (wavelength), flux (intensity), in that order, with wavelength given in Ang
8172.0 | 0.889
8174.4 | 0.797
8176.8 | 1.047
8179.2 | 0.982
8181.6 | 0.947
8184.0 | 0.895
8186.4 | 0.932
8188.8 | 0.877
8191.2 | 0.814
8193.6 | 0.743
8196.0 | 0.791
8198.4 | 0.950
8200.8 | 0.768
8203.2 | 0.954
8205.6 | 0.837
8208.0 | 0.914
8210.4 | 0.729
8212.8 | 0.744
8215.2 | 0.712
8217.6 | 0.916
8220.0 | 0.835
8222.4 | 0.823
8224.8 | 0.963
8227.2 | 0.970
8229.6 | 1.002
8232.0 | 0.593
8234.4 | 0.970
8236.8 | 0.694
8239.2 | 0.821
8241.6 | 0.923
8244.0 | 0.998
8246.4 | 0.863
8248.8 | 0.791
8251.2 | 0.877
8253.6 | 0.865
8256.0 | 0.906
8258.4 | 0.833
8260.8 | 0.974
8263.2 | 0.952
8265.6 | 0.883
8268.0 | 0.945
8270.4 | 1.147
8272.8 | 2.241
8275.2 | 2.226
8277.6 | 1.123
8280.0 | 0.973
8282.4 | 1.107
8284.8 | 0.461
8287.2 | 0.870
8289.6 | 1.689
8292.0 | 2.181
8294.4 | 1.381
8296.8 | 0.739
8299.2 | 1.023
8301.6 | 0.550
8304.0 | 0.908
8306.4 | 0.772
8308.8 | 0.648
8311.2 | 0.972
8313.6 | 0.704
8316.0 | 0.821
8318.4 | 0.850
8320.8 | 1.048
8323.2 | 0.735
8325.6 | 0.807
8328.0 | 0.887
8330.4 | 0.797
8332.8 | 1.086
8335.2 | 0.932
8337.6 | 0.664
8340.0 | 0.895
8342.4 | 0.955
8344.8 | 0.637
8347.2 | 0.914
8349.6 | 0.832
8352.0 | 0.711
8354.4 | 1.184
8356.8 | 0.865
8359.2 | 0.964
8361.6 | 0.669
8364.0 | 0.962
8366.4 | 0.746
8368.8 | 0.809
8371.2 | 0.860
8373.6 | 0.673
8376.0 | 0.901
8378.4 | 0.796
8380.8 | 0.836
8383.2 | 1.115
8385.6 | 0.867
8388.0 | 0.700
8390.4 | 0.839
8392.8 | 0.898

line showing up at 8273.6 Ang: [S II] 6716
